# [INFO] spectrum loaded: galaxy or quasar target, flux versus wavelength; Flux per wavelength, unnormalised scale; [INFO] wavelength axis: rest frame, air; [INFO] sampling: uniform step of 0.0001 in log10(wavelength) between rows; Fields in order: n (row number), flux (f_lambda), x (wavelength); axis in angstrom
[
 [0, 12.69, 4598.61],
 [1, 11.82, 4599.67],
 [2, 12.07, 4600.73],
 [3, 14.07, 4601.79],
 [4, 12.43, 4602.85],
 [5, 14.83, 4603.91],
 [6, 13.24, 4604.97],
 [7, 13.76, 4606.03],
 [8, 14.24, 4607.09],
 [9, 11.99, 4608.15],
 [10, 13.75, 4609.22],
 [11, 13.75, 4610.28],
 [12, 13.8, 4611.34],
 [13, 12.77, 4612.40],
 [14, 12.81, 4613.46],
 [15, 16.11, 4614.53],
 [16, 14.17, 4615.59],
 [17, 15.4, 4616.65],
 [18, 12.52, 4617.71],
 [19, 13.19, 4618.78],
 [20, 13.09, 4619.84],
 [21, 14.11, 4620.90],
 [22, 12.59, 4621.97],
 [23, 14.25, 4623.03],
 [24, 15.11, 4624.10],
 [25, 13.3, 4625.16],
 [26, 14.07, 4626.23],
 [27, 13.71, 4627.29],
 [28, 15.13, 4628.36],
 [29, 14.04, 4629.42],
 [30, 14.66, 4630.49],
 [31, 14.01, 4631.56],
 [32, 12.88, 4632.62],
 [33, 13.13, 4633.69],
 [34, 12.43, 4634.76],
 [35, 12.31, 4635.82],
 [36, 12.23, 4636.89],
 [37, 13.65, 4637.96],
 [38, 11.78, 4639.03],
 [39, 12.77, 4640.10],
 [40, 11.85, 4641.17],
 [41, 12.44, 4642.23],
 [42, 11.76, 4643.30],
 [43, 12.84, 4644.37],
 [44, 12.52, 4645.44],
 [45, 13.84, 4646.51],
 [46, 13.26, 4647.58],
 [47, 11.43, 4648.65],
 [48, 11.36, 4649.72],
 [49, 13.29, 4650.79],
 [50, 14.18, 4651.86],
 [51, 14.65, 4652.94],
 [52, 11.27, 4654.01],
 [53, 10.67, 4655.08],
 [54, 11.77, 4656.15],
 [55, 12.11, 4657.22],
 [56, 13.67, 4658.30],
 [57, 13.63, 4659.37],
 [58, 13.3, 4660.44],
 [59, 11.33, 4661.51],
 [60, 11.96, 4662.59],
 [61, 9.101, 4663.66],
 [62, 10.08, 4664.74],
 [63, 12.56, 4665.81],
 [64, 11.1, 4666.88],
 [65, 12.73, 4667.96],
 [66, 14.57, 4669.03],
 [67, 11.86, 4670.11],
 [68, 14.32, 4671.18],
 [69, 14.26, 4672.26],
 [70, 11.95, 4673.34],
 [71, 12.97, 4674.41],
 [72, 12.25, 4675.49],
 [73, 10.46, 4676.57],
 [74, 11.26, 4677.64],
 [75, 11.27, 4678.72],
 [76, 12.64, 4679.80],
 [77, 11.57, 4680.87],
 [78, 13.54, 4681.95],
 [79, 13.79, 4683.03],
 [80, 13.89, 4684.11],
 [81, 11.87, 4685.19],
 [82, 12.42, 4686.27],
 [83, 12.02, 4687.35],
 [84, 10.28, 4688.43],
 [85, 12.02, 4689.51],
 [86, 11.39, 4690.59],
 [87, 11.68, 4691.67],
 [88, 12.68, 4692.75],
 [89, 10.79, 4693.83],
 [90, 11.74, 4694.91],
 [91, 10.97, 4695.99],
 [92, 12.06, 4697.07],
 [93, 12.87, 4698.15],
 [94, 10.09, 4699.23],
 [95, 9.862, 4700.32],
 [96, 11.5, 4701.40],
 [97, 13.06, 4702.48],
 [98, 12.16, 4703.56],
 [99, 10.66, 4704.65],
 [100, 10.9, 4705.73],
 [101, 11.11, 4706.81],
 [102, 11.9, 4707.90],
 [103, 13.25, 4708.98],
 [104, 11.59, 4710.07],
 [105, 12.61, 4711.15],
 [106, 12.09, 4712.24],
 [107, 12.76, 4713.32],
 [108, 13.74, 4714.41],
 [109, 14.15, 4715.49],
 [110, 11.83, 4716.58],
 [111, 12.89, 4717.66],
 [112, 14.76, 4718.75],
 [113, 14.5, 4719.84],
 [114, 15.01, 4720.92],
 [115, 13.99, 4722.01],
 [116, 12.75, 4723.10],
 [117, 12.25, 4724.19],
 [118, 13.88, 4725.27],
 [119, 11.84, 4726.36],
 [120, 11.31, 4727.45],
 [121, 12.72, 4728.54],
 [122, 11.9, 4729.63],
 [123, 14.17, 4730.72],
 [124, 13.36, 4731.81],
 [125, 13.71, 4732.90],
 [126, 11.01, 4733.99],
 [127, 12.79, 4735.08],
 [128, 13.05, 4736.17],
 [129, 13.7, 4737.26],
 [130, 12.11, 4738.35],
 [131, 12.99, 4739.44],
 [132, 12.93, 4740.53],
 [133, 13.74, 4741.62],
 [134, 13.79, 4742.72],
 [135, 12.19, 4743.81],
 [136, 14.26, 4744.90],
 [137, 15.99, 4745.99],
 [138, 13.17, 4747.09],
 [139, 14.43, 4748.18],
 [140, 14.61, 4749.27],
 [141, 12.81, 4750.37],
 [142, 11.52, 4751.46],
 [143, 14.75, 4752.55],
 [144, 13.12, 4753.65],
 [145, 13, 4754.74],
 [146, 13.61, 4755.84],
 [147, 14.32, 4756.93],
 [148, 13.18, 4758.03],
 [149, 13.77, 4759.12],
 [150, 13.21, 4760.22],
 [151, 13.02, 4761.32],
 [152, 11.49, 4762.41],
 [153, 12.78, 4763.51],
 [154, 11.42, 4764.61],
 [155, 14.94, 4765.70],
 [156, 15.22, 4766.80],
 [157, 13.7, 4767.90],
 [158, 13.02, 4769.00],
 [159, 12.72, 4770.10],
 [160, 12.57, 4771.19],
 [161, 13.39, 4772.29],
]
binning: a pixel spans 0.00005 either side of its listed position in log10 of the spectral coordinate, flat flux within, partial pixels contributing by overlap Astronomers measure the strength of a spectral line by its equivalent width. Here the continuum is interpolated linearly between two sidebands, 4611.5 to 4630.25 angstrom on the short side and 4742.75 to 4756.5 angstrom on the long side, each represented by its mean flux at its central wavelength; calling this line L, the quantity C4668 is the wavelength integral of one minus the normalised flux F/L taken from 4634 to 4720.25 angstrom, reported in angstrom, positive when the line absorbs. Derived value 9.47 angstrom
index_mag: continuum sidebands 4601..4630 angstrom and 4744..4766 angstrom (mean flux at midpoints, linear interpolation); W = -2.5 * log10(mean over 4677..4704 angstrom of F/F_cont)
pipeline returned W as 0.145 mag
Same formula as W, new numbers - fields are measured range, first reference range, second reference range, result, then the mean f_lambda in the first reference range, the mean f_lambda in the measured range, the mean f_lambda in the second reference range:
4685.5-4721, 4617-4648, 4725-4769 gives 0.095 mag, 13.2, 12.1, 13.2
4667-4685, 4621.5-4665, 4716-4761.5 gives 0.027 mag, 12.8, 12.7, 13.3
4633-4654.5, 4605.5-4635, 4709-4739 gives 0.077 mag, 13.8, 12.7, 13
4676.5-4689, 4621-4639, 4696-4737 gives 0.068 mag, 13.6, 12.1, 12.5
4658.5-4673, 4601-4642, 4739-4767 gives 0.092 mag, 13.5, 12.4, 13.5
